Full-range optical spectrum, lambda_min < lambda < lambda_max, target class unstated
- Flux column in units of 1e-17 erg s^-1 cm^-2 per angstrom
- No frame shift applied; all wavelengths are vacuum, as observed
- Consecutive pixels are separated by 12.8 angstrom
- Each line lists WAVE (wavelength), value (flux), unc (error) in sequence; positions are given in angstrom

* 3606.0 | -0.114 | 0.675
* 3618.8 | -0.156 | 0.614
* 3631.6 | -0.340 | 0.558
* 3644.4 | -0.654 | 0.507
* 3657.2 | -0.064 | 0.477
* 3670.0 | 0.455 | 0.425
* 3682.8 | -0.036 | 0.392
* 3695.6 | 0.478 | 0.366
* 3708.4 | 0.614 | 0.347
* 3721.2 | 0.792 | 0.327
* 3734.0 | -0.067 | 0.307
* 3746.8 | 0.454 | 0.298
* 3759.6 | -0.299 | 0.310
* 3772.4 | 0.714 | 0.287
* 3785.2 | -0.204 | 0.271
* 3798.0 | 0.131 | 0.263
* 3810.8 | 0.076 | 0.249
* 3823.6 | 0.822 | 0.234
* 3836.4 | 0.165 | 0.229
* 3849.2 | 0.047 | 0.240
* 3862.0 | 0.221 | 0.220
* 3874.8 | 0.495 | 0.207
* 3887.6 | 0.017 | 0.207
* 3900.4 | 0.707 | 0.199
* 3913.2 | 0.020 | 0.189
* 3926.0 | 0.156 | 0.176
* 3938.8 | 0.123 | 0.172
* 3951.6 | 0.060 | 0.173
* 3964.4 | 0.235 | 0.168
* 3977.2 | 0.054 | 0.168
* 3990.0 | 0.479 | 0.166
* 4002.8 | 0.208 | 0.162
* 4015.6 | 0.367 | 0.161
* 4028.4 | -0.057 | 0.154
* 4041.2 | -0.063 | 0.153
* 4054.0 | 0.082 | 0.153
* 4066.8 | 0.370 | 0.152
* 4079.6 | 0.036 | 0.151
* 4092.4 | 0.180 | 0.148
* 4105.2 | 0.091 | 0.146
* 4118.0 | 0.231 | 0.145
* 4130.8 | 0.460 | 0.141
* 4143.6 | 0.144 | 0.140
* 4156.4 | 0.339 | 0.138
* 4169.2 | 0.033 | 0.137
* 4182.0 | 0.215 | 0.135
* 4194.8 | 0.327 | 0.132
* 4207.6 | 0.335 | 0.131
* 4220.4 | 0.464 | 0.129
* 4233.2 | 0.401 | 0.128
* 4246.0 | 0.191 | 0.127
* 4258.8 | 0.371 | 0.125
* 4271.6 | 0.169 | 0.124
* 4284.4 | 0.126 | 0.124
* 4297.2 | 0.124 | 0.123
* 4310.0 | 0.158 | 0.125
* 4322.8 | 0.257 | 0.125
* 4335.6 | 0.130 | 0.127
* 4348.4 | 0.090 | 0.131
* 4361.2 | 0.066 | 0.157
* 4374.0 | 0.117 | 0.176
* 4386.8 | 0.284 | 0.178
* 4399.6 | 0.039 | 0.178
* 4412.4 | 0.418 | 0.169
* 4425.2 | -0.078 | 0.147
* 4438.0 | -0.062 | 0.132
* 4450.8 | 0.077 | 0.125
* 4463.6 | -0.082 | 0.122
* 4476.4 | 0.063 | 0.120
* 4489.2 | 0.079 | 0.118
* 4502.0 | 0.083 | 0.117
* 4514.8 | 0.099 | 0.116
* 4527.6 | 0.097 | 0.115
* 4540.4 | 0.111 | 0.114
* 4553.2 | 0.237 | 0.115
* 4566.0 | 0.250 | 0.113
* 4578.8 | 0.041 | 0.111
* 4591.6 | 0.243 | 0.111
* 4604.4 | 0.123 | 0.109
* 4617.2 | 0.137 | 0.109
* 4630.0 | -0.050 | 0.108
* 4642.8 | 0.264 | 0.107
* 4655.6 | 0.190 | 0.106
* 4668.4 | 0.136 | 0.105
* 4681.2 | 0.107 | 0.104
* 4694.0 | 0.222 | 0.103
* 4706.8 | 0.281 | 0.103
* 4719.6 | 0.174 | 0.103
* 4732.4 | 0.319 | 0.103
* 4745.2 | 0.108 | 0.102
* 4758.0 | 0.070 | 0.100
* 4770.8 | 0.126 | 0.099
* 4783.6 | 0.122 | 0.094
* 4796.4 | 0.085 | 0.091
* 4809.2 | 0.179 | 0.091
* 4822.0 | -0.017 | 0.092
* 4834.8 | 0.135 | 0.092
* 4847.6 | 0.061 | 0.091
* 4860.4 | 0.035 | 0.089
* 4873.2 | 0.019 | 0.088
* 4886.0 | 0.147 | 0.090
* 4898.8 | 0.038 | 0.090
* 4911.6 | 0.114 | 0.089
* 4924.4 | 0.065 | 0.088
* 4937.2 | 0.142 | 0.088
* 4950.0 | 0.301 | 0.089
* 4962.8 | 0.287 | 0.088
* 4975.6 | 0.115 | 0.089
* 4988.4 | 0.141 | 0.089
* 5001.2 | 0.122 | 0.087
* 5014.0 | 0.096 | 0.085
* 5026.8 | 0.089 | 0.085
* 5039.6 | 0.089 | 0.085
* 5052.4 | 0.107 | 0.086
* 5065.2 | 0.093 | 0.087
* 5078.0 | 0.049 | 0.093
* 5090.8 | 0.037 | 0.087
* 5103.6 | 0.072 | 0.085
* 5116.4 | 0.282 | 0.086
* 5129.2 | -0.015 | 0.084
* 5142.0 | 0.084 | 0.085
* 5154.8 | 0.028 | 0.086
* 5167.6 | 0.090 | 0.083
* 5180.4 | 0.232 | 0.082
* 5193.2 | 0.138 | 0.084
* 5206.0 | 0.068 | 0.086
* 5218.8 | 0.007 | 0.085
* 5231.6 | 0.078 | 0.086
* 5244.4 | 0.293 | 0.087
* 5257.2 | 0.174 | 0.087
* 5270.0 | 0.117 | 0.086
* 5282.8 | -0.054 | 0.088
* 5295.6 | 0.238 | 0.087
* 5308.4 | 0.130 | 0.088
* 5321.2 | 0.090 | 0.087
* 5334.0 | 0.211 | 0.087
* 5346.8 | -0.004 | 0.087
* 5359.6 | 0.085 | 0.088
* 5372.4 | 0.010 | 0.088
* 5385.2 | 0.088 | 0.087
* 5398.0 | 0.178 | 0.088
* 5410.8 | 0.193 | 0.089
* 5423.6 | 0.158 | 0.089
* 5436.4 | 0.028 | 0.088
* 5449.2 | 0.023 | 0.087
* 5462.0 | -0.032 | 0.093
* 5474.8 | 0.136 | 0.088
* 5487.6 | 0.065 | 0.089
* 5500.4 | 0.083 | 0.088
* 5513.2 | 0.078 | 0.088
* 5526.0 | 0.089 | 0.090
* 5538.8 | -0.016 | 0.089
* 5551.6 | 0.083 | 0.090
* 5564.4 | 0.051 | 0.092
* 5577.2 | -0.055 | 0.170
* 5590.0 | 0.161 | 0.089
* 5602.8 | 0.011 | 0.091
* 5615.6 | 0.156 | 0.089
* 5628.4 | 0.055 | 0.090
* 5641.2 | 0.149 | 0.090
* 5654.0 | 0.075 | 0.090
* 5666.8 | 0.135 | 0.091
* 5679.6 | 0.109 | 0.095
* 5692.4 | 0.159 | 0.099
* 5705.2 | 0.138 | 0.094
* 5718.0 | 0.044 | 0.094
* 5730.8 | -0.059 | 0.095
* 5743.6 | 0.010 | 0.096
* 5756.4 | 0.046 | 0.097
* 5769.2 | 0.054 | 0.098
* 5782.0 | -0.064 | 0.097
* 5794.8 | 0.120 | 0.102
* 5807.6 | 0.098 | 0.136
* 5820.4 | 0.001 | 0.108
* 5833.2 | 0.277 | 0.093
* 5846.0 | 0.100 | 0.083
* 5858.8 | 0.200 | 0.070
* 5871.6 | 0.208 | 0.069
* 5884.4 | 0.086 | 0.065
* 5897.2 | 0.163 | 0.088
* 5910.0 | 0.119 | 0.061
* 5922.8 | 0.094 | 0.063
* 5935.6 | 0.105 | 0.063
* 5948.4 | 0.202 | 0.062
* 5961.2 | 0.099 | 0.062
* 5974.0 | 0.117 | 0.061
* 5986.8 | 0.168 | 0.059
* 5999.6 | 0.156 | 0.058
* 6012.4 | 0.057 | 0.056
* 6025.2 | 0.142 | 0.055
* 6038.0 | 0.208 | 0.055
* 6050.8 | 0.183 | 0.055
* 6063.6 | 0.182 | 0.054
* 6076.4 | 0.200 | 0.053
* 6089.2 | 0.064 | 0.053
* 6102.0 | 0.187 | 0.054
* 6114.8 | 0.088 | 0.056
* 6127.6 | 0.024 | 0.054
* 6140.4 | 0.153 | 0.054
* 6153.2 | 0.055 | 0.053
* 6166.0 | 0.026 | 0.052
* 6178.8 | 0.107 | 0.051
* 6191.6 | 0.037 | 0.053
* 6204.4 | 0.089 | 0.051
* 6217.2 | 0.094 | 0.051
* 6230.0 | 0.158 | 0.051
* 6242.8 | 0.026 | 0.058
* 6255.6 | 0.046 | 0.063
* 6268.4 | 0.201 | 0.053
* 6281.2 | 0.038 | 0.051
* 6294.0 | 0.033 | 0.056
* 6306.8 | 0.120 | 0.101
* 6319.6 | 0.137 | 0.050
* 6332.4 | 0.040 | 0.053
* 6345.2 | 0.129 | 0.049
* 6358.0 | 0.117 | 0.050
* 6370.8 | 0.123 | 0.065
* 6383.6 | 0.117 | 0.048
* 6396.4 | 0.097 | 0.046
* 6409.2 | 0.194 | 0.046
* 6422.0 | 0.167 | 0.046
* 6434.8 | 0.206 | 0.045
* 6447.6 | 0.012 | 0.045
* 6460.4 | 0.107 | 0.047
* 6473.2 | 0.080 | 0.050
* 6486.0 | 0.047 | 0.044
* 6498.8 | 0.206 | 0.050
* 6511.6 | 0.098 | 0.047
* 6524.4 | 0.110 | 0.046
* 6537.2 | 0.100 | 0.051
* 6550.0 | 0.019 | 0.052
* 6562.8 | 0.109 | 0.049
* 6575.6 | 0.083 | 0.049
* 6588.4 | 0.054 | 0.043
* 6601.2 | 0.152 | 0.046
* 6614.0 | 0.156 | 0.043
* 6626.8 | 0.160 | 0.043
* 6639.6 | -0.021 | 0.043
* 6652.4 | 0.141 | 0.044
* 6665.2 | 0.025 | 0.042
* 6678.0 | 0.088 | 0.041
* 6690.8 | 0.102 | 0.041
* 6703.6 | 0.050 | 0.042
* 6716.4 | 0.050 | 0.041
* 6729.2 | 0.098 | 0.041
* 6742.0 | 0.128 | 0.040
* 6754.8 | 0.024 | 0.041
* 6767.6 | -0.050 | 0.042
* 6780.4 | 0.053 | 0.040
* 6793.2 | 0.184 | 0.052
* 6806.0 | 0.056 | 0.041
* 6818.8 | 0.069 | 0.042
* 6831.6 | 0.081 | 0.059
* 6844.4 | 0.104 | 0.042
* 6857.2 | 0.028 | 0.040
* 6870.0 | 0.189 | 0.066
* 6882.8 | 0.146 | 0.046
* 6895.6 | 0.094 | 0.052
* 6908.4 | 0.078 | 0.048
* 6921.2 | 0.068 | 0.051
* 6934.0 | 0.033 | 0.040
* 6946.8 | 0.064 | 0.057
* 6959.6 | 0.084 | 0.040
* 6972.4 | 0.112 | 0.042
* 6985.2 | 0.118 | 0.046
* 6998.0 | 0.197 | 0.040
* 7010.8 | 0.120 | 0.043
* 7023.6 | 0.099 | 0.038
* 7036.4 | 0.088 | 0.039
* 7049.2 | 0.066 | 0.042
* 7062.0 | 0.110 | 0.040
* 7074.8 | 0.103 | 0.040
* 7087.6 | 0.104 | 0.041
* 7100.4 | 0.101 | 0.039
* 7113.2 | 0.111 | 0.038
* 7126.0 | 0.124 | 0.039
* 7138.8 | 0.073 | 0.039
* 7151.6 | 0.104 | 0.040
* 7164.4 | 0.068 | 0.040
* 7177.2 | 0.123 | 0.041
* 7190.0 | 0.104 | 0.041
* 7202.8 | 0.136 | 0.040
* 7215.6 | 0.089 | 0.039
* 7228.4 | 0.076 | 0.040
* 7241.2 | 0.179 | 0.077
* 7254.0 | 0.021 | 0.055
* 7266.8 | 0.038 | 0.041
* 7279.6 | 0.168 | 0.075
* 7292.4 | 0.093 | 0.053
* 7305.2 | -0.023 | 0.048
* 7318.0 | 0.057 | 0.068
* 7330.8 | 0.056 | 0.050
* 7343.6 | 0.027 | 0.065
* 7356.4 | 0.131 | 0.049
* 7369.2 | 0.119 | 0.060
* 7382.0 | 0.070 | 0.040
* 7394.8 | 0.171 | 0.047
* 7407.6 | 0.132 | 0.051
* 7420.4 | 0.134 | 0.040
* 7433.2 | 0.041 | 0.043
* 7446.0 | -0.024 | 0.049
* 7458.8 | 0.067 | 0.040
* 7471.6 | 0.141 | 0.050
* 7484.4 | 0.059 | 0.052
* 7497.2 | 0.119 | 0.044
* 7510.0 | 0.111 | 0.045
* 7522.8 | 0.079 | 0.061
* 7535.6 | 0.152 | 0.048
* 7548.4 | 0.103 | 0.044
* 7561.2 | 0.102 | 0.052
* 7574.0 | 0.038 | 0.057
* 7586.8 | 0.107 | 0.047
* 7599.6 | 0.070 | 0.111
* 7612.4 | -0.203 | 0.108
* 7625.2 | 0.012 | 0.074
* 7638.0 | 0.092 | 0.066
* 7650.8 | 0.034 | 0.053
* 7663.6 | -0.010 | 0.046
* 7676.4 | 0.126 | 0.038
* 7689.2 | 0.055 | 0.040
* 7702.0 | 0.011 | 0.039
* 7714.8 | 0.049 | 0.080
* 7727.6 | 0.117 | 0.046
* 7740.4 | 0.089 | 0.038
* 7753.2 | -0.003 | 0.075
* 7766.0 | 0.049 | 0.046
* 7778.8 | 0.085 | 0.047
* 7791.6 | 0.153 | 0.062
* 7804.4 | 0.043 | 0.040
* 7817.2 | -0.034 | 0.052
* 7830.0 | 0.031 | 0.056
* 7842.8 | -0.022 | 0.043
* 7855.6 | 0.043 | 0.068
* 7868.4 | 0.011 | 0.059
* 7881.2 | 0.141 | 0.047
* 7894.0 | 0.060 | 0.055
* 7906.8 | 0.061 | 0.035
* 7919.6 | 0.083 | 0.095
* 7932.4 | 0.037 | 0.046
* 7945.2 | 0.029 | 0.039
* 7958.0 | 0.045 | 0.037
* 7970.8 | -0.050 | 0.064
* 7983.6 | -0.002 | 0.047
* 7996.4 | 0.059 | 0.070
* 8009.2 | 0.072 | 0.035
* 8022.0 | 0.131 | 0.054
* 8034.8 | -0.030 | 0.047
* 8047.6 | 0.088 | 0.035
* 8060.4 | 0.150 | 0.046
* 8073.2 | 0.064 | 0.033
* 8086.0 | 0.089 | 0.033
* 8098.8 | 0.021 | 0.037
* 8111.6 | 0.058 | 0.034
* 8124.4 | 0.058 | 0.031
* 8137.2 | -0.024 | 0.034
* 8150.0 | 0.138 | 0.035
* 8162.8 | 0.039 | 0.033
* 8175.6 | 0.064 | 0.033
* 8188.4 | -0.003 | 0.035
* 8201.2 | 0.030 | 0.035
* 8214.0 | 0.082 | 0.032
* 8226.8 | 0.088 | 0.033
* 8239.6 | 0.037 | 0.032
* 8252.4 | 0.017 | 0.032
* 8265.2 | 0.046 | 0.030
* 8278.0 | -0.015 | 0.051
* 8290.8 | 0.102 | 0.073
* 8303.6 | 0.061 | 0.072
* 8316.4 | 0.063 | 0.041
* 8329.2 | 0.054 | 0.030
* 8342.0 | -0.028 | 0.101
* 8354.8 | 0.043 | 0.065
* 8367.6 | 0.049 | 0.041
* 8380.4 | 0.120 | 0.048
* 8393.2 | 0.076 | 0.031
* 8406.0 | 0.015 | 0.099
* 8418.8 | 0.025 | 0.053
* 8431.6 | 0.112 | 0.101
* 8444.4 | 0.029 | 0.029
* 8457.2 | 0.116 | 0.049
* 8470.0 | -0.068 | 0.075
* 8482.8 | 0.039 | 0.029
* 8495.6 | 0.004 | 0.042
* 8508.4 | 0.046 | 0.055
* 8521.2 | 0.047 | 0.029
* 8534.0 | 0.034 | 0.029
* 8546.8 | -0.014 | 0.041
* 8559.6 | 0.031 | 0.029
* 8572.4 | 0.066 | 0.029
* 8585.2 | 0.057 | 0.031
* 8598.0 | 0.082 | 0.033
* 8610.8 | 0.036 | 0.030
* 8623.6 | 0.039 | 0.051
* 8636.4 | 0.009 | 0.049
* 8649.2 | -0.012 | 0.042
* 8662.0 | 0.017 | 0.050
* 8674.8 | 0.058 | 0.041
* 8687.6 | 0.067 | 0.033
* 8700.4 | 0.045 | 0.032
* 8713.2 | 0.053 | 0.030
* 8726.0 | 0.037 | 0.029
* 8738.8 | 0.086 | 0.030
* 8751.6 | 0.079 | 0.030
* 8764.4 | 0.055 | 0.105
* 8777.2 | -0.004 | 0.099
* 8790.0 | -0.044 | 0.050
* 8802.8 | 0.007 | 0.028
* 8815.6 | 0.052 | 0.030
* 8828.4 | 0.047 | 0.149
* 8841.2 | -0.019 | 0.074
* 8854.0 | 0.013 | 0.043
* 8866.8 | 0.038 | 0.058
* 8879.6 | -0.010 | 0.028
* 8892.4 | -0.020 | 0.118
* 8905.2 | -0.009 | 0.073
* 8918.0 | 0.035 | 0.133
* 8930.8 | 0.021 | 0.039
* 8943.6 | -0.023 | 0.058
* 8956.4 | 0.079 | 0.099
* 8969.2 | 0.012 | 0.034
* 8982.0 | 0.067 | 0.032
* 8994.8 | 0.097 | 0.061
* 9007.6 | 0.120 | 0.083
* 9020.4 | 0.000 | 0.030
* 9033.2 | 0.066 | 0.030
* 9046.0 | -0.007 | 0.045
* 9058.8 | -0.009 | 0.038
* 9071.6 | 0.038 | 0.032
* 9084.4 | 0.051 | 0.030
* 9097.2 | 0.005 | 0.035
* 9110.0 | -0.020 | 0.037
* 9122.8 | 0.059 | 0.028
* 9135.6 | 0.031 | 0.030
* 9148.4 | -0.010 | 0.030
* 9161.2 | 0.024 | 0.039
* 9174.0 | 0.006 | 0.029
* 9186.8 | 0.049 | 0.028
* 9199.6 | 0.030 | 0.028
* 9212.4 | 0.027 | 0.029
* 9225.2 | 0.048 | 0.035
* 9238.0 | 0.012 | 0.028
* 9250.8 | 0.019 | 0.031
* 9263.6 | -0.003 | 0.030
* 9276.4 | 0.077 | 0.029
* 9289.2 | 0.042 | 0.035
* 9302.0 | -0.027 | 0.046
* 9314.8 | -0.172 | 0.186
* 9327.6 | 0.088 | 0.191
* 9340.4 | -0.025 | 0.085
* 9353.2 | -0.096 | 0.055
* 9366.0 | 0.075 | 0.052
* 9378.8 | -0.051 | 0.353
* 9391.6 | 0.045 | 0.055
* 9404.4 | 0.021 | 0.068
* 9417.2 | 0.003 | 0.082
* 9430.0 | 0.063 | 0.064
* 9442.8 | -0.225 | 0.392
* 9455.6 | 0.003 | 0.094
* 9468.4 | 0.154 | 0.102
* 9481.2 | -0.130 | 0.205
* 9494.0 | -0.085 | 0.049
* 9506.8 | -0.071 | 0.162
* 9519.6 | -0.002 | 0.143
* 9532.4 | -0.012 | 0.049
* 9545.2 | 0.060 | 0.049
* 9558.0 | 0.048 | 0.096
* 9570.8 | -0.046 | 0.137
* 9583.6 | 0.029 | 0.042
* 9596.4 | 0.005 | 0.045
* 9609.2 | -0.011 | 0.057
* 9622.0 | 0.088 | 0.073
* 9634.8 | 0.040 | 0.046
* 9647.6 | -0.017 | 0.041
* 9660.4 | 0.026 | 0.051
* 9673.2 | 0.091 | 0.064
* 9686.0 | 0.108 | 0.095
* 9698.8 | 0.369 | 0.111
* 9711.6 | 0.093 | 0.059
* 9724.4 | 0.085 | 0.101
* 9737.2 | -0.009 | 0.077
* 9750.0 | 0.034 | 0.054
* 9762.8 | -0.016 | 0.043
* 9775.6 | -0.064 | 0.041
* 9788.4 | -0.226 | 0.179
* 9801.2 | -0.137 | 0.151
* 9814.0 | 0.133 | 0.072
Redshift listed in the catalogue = 1.60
